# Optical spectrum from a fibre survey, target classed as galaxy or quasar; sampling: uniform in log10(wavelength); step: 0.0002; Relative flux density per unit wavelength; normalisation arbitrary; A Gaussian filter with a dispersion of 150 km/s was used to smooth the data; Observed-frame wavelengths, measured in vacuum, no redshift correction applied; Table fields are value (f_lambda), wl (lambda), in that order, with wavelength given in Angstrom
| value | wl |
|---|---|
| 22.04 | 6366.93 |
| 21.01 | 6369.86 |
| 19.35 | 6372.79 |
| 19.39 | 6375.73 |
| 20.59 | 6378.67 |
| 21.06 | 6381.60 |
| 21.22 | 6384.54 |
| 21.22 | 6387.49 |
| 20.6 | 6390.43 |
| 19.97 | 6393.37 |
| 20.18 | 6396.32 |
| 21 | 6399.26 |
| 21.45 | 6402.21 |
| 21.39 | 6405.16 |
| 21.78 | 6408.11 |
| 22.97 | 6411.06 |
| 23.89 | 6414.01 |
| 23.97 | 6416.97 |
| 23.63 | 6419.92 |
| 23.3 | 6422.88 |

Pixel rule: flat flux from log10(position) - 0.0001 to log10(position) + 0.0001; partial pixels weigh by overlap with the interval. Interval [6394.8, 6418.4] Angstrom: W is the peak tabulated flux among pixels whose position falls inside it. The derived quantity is 23.97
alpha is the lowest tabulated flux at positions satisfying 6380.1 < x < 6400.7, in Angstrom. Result 19.97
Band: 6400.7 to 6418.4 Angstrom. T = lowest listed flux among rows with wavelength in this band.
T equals 21.39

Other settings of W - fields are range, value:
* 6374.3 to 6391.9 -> 21.22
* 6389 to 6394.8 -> 20.6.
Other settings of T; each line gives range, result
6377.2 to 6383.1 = 20.59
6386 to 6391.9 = 20.6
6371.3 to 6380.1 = 19.35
